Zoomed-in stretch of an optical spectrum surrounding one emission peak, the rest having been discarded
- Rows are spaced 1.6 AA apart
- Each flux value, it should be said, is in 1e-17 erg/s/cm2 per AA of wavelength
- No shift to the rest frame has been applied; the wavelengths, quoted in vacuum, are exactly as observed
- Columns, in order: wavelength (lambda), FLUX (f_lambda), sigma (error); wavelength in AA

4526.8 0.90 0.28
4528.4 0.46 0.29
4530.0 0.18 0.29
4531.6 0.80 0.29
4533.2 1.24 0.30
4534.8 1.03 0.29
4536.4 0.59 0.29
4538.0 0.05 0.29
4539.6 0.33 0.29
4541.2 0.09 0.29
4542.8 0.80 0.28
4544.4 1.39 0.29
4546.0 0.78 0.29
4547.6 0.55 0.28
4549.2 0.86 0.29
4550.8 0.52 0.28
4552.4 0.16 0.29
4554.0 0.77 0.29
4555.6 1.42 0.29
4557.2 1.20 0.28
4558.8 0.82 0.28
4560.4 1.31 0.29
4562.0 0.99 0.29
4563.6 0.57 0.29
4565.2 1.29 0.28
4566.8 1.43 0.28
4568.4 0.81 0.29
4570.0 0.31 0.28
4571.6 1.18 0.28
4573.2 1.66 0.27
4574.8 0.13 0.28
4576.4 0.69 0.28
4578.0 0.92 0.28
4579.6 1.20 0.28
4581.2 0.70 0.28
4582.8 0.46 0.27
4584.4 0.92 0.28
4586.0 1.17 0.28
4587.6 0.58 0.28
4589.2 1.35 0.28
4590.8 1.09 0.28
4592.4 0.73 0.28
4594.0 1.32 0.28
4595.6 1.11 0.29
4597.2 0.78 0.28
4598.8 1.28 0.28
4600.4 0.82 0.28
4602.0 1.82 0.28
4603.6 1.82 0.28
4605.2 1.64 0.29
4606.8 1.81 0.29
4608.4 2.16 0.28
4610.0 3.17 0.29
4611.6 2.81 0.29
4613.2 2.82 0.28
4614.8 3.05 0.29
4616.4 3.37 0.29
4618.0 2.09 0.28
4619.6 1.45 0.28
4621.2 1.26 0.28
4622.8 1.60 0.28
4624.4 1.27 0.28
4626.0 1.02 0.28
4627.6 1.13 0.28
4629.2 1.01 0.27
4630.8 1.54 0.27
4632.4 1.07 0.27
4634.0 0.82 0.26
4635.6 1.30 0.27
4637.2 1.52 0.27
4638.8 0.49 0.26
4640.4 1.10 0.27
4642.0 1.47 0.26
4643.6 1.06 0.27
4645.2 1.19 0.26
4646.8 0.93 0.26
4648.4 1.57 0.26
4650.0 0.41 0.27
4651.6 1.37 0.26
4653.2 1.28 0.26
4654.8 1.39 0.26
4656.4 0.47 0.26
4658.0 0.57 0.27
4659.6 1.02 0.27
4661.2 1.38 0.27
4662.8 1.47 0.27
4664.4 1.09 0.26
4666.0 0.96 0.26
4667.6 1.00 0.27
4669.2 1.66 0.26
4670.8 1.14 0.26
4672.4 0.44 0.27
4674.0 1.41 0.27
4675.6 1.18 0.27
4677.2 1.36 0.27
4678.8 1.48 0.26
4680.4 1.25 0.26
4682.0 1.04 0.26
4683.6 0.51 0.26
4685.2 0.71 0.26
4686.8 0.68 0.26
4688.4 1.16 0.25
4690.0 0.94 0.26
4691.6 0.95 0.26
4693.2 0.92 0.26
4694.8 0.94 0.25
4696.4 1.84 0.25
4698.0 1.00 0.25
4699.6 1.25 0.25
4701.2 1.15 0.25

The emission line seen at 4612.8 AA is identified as Lyman alpha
